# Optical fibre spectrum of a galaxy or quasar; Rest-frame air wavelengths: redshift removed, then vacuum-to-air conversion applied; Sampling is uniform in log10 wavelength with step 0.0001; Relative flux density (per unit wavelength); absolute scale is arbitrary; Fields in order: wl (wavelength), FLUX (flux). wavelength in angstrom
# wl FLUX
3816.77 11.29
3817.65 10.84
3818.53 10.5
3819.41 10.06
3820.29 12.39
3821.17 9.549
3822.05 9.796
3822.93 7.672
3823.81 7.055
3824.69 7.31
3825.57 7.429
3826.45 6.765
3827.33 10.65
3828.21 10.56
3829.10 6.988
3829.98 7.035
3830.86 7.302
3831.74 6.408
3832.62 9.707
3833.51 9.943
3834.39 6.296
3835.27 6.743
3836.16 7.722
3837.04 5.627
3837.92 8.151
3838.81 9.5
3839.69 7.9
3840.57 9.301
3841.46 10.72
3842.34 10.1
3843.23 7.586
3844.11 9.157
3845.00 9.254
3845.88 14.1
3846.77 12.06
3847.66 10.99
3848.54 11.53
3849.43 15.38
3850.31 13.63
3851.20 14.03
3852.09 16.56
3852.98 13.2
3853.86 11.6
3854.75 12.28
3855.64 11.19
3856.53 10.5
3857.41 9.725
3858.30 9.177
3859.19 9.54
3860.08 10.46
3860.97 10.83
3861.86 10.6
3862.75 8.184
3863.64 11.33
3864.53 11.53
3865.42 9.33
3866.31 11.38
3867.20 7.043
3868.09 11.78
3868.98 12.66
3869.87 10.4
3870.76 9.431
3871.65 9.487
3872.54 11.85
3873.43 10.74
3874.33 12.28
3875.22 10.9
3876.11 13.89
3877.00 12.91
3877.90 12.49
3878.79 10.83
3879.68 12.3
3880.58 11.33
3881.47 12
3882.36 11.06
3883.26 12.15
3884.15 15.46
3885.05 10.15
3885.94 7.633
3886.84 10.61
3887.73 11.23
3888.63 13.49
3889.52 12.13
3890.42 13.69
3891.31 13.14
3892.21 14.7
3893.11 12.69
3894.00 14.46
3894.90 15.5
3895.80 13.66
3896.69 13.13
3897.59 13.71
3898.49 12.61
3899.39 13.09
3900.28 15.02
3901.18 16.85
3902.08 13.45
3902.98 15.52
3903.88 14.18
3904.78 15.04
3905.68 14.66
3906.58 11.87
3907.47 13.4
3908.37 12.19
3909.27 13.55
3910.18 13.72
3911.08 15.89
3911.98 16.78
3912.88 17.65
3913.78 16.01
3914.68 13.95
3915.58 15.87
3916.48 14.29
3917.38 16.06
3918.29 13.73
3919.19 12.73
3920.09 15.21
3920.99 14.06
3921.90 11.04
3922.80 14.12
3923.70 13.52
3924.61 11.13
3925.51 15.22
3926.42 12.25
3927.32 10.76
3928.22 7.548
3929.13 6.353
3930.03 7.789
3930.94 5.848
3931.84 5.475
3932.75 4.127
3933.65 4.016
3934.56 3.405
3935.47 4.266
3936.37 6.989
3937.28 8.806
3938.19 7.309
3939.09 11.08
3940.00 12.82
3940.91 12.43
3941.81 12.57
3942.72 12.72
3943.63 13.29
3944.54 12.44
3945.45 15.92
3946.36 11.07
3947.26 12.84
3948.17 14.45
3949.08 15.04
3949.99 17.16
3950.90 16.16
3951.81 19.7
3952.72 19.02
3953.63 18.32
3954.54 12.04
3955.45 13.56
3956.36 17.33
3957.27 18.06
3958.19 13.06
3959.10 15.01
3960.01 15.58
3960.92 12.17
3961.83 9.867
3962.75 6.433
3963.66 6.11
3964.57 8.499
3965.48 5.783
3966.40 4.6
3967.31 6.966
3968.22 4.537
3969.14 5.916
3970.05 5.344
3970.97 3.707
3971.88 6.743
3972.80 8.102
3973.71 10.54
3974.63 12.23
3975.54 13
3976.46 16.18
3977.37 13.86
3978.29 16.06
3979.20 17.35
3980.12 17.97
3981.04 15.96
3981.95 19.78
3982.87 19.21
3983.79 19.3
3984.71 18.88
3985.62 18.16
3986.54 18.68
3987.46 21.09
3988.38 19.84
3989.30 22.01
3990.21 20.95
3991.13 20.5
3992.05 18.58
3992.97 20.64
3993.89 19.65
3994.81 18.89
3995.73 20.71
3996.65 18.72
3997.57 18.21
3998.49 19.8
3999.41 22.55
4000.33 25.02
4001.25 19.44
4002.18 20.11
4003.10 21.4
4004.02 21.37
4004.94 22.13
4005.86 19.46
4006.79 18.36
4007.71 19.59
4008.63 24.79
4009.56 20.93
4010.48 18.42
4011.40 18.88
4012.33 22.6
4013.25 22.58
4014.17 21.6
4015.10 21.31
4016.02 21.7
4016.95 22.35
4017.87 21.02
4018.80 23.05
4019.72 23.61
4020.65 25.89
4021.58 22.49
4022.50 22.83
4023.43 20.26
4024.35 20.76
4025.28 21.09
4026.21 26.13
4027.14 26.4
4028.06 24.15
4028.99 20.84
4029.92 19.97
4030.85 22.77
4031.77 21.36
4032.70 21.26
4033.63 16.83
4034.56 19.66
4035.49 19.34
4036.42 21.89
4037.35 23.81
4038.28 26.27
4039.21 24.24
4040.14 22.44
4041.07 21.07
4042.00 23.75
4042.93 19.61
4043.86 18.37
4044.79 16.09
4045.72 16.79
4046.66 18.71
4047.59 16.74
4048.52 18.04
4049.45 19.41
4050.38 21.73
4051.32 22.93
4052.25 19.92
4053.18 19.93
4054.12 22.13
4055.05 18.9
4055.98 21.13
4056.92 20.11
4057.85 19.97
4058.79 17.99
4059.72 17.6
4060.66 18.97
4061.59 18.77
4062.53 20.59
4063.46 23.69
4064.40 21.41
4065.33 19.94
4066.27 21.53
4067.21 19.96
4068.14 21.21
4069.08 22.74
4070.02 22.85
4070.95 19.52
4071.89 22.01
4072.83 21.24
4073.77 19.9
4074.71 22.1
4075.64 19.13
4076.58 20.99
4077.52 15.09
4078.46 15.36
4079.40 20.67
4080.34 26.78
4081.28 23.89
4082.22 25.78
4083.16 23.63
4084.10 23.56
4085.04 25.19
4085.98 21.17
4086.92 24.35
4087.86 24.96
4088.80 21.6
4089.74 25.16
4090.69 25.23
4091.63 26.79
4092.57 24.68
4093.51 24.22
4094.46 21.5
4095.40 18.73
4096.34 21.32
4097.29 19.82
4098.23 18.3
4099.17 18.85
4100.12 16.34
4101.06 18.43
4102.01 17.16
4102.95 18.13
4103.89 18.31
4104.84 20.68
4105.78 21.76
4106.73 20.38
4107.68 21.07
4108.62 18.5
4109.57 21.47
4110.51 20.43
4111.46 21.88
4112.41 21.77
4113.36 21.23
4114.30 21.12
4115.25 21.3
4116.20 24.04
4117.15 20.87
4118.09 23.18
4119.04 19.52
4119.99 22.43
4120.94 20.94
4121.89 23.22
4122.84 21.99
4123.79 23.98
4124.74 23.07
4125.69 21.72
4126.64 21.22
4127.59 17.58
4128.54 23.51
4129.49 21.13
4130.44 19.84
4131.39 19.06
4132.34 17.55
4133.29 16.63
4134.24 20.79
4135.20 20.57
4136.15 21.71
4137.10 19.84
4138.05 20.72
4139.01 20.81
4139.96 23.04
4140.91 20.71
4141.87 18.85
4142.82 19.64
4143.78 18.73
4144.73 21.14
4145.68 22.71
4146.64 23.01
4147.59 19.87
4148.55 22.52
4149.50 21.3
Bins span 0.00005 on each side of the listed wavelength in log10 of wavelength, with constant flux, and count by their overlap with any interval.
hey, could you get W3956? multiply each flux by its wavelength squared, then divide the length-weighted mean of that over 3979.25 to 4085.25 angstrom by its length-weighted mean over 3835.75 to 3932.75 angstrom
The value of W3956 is 1.88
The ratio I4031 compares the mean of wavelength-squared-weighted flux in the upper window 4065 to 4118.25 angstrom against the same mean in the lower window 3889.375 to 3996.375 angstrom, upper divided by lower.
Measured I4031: 1.72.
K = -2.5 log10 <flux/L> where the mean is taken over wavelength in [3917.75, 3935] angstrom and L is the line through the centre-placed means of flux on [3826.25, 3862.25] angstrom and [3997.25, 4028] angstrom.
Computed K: 0.49 mag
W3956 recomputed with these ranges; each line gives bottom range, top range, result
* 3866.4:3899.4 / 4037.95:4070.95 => 1.85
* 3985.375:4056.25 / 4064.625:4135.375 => 1.05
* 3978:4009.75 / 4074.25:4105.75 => 1.13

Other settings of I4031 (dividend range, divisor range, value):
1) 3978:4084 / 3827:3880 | 2.18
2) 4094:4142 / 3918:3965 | 1.91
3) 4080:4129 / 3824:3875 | 2.46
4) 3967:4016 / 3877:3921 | 1.36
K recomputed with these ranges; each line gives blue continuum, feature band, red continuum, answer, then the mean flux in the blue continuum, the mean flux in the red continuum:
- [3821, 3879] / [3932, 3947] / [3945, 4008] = 0.42 mag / 10.1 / 15.6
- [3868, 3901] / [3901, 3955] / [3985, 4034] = 0.21 mag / 12.3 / 21.2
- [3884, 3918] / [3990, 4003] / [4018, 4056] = -0.07 mag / 13.9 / 21.3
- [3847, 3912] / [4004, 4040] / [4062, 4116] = -0.18 mag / 12.3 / 21.3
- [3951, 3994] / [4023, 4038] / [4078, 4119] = -0.23 mag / 14.2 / 21.6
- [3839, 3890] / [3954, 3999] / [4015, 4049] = 0.25 mag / 11.2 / 21.4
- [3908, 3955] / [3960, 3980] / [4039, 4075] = 0.48 mag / 12.3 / 20.3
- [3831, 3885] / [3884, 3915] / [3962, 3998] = -0.15 mag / 10.7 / 14.3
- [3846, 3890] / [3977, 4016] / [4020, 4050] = -0.05 mag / 11.5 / 21.2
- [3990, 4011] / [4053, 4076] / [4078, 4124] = 0.03 mag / 20.4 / 21.7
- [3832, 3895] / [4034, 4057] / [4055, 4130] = -0.08 mag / 11.1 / 21.2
